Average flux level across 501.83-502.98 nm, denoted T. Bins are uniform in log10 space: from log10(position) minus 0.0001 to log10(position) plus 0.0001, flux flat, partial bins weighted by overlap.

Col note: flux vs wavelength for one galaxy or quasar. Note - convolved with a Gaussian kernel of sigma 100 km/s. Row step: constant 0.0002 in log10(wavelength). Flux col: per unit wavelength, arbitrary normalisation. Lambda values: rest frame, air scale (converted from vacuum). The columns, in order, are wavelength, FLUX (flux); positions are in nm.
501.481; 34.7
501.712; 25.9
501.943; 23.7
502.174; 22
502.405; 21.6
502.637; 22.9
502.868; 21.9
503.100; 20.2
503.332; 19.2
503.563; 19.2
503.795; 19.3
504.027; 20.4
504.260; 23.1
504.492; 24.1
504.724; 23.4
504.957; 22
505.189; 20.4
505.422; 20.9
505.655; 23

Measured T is 22.4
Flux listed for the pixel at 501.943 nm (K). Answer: 23.7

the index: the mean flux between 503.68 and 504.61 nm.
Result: 21.7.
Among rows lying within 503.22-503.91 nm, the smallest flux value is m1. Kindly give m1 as 19.2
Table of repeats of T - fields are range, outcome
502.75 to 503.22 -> 21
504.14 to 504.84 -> 23.5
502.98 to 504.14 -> 19.7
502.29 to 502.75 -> 22.2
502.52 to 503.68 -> 20.7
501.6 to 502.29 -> 23.9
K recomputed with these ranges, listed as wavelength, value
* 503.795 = 19.3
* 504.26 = 23.1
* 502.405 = 21.6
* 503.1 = 20.2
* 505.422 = 20.9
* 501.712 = 25.9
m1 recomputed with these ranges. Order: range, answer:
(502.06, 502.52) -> 21.6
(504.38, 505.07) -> 22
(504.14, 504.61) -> 23.1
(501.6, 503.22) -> 20.2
